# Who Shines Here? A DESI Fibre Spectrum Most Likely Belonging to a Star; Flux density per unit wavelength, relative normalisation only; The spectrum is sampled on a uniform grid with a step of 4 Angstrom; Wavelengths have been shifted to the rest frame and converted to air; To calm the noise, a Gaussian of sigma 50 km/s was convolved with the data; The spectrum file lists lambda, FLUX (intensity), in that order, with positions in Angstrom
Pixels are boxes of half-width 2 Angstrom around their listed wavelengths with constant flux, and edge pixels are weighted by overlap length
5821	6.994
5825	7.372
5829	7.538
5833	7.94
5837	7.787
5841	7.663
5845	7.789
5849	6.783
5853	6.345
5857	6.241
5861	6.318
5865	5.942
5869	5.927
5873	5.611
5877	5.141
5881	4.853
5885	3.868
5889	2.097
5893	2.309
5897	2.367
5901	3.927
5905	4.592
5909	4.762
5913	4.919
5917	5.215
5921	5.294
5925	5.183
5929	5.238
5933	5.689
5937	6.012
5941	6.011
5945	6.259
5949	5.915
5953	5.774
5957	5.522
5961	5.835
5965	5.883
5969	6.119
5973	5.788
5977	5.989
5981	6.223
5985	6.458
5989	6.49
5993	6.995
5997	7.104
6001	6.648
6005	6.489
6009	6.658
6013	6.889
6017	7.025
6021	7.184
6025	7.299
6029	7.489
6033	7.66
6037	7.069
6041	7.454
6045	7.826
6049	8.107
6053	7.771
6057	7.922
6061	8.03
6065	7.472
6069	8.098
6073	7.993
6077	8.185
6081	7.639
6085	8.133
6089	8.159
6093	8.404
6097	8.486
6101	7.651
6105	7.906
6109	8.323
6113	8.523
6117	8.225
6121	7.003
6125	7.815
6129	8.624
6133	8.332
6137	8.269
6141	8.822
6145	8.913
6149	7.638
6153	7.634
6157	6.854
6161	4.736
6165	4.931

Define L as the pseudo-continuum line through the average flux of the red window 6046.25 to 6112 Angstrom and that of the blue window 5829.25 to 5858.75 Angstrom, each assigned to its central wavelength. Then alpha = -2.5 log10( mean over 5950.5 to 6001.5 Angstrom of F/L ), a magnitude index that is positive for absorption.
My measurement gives 0.23 mag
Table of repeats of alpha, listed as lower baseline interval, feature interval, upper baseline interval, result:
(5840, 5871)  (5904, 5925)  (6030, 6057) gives 0.36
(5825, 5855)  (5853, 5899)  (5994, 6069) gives 0.50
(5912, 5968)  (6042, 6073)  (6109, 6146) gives -0.09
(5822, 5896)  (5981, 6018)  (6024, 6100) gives 0.09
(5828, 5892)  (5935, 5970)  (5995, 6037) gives 0.12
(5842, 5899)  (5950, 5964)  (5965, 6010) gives 0.07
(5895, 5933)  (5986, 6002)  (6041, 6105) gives -0.08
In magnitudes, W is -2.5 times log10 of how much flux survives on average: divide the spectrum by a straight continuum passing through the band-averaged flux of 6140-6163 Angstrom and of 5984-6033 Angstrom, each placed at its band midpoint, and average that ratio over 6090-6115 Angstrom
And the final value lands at -0.14 mag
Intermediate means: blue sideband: 6.93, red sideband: 7.37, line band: 8.21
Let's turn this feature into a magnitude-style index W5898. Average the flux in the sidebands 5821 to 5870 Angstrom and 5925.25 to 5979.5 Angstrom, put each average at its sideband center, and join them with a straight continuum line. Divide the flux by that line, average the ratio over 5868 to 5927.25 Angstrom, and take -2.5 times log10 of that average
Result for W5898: 0.41 mag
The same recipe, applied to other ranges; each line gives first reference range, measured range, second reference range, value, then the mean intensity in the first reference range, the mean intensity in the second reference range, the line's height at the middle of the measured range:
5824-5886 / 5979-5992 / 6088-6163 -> 0.116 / 6.47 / 7.91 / 7.16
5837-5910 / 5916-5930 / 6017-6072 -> 0.133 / 5.22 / 7.63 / 5.92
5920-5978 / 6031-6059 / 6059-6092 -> -0.035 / 5.77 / 7.98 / 7.45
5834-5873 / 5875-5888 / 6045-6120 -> 0.479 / 6.73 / 8.04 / 6.89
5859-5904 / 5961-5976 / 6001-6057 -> 0.034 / 4.4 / 7.3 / 6.11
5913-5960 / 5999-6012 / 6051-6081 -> 0.035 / 5.62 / 7.91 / 6.84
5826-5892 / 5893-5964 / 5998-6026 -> 0.249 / 6.08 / 6.88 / 6.44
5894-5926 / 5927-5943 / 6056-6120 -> -0.160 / 4.44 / 8.06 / 4.95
